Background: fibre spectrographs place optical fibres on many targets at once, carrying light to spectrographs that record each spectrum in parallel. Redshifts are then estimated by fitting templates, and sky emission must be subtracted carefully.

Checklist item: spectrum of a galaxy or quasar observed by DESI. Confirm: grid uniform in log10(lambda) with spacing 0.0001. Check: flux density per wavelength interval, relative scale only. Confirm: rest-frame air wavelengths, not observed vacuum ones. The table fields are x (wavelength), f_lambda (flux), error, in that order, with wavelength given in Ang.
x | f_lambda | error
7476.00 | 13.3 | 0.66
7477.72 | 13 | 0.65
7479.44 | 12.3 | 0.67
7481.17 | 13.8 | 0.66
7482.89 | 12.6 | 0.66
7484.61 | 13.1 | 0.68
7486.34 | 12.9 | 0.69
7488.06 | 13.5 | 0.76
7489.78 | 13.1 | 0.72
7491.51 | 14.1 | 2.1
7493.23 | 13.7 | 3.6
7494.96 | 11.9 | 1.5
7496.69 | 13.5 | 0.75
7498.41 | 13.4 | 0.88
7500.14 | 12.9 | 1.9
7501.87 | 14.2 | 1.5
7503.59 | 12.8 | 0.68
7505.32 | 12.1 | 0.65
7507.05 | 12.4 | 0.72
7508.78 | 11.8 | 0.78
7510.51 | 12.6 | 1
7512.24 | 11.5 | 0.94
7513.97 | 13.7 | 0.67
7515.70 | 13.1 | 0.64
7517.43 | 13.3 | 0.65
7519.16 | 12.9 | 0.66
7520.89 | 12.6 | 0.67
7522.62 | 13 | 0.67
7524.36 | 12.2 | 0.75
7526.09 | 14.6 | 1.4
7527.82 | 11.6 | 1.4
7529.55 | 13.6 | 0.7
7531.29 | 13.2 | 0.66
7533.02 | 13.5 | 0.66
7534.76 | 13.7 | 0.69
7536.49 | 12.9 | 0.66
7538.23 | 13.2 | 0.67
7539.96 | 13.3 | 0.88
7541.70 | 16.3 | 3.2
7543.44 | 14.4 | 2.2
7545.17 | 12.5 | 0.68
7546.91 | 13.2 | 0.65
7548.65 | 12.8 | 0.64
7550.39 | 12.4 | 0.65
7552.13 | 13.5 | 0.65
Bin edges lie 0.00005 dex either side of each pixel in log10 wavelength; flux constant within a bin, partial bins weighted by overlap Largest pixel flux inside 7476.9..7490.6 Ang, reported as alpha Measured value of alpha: 13.8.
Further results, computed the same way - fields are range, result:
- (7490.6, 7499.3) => 14.1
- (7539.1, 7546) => 16.3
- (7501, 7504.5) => 14.2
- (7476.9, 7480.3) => 13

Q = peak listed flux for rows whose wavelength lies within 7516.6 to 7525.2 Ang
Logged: 13.3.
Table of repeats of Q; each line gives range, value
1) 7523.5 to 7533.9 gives 14.6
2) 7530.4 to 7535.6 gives 13.7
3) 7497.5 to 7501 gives 13.4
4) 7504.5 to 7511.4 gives 12.6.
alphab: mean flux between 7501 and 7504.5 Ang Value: 13.5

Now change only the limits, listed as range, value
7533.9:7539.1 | 13.3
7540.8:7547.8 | 14.1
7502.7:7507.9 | 12.5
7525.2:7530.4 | 13.3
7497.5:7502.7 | 13.5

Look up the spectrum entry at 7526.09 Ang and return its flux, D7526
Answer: 14.6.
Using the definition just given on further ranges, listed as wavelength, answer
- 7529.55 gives 13.6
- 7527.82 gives 11.6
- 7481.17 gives 13.8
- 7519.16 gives 12.9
